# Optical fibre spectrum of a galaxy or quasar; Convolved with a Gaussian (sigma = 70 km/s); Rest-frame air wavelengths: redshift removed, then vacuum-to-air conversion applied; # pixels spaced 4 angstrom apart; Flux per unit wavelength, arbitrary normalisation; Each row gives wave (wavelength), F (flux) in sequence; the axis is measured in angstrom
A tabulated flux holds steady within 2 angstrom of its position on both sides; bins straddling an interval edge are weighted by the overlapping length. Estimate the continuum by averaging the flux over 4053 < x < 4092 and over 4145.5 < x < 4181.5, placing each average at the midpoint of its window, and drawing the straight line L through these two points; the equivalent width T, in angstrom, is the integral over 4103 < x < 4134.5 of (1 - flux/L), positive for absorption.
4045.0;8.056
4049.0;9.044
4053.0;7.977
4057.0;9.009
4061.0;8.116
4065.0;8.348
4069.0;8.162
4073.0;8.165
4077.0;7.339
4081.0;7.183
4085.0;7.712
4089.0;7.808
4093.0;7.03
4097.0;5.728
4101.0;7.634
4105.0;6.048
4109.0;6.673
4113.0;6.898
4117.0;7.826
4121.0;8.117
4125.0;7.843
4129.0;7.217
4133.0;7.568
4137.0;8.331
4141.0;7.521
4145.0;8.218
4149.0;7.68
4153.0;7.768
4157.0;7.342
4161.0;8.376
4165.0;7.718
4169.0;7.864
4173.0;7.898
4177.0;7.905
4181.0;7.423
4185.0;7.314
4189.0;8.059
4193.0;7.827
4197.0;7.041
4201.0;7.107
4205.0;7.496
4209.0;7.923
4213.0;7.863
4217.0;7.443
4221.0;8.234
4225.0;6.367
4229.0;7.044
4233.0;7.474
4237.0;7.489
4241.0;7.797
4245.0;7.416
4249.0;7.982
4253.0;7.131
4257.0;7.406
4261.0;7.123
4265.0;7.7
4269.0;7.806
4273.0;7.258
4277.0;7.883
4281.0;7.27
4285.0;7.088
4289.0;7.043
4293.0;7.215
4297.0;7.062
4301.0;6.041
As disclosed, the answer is 2.4 angstrom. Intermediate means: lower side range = 7.96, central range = 7.27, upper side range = 7.81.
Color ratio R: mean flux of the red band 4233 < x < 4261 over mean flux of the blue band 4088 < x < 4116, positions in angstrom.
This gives 1.10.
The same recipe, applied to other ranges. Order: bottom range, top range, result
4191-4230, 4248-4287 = 1.00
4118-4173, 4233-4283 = 0.96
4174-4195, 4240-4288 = 0.97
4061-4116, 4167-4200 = 1.04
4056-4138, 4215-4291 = 0.98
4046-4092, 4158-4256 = 0.94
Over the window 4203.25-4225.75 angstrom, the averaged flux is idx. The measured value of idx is 7.62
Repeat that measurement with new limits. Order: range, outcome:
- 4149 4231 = 7.6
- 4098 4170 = 7.56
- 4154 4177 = 7.84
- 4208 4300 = 7.42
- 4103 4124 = 7.15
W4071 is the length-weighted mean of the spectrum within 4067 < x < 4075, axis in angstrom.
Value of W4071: 8.16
